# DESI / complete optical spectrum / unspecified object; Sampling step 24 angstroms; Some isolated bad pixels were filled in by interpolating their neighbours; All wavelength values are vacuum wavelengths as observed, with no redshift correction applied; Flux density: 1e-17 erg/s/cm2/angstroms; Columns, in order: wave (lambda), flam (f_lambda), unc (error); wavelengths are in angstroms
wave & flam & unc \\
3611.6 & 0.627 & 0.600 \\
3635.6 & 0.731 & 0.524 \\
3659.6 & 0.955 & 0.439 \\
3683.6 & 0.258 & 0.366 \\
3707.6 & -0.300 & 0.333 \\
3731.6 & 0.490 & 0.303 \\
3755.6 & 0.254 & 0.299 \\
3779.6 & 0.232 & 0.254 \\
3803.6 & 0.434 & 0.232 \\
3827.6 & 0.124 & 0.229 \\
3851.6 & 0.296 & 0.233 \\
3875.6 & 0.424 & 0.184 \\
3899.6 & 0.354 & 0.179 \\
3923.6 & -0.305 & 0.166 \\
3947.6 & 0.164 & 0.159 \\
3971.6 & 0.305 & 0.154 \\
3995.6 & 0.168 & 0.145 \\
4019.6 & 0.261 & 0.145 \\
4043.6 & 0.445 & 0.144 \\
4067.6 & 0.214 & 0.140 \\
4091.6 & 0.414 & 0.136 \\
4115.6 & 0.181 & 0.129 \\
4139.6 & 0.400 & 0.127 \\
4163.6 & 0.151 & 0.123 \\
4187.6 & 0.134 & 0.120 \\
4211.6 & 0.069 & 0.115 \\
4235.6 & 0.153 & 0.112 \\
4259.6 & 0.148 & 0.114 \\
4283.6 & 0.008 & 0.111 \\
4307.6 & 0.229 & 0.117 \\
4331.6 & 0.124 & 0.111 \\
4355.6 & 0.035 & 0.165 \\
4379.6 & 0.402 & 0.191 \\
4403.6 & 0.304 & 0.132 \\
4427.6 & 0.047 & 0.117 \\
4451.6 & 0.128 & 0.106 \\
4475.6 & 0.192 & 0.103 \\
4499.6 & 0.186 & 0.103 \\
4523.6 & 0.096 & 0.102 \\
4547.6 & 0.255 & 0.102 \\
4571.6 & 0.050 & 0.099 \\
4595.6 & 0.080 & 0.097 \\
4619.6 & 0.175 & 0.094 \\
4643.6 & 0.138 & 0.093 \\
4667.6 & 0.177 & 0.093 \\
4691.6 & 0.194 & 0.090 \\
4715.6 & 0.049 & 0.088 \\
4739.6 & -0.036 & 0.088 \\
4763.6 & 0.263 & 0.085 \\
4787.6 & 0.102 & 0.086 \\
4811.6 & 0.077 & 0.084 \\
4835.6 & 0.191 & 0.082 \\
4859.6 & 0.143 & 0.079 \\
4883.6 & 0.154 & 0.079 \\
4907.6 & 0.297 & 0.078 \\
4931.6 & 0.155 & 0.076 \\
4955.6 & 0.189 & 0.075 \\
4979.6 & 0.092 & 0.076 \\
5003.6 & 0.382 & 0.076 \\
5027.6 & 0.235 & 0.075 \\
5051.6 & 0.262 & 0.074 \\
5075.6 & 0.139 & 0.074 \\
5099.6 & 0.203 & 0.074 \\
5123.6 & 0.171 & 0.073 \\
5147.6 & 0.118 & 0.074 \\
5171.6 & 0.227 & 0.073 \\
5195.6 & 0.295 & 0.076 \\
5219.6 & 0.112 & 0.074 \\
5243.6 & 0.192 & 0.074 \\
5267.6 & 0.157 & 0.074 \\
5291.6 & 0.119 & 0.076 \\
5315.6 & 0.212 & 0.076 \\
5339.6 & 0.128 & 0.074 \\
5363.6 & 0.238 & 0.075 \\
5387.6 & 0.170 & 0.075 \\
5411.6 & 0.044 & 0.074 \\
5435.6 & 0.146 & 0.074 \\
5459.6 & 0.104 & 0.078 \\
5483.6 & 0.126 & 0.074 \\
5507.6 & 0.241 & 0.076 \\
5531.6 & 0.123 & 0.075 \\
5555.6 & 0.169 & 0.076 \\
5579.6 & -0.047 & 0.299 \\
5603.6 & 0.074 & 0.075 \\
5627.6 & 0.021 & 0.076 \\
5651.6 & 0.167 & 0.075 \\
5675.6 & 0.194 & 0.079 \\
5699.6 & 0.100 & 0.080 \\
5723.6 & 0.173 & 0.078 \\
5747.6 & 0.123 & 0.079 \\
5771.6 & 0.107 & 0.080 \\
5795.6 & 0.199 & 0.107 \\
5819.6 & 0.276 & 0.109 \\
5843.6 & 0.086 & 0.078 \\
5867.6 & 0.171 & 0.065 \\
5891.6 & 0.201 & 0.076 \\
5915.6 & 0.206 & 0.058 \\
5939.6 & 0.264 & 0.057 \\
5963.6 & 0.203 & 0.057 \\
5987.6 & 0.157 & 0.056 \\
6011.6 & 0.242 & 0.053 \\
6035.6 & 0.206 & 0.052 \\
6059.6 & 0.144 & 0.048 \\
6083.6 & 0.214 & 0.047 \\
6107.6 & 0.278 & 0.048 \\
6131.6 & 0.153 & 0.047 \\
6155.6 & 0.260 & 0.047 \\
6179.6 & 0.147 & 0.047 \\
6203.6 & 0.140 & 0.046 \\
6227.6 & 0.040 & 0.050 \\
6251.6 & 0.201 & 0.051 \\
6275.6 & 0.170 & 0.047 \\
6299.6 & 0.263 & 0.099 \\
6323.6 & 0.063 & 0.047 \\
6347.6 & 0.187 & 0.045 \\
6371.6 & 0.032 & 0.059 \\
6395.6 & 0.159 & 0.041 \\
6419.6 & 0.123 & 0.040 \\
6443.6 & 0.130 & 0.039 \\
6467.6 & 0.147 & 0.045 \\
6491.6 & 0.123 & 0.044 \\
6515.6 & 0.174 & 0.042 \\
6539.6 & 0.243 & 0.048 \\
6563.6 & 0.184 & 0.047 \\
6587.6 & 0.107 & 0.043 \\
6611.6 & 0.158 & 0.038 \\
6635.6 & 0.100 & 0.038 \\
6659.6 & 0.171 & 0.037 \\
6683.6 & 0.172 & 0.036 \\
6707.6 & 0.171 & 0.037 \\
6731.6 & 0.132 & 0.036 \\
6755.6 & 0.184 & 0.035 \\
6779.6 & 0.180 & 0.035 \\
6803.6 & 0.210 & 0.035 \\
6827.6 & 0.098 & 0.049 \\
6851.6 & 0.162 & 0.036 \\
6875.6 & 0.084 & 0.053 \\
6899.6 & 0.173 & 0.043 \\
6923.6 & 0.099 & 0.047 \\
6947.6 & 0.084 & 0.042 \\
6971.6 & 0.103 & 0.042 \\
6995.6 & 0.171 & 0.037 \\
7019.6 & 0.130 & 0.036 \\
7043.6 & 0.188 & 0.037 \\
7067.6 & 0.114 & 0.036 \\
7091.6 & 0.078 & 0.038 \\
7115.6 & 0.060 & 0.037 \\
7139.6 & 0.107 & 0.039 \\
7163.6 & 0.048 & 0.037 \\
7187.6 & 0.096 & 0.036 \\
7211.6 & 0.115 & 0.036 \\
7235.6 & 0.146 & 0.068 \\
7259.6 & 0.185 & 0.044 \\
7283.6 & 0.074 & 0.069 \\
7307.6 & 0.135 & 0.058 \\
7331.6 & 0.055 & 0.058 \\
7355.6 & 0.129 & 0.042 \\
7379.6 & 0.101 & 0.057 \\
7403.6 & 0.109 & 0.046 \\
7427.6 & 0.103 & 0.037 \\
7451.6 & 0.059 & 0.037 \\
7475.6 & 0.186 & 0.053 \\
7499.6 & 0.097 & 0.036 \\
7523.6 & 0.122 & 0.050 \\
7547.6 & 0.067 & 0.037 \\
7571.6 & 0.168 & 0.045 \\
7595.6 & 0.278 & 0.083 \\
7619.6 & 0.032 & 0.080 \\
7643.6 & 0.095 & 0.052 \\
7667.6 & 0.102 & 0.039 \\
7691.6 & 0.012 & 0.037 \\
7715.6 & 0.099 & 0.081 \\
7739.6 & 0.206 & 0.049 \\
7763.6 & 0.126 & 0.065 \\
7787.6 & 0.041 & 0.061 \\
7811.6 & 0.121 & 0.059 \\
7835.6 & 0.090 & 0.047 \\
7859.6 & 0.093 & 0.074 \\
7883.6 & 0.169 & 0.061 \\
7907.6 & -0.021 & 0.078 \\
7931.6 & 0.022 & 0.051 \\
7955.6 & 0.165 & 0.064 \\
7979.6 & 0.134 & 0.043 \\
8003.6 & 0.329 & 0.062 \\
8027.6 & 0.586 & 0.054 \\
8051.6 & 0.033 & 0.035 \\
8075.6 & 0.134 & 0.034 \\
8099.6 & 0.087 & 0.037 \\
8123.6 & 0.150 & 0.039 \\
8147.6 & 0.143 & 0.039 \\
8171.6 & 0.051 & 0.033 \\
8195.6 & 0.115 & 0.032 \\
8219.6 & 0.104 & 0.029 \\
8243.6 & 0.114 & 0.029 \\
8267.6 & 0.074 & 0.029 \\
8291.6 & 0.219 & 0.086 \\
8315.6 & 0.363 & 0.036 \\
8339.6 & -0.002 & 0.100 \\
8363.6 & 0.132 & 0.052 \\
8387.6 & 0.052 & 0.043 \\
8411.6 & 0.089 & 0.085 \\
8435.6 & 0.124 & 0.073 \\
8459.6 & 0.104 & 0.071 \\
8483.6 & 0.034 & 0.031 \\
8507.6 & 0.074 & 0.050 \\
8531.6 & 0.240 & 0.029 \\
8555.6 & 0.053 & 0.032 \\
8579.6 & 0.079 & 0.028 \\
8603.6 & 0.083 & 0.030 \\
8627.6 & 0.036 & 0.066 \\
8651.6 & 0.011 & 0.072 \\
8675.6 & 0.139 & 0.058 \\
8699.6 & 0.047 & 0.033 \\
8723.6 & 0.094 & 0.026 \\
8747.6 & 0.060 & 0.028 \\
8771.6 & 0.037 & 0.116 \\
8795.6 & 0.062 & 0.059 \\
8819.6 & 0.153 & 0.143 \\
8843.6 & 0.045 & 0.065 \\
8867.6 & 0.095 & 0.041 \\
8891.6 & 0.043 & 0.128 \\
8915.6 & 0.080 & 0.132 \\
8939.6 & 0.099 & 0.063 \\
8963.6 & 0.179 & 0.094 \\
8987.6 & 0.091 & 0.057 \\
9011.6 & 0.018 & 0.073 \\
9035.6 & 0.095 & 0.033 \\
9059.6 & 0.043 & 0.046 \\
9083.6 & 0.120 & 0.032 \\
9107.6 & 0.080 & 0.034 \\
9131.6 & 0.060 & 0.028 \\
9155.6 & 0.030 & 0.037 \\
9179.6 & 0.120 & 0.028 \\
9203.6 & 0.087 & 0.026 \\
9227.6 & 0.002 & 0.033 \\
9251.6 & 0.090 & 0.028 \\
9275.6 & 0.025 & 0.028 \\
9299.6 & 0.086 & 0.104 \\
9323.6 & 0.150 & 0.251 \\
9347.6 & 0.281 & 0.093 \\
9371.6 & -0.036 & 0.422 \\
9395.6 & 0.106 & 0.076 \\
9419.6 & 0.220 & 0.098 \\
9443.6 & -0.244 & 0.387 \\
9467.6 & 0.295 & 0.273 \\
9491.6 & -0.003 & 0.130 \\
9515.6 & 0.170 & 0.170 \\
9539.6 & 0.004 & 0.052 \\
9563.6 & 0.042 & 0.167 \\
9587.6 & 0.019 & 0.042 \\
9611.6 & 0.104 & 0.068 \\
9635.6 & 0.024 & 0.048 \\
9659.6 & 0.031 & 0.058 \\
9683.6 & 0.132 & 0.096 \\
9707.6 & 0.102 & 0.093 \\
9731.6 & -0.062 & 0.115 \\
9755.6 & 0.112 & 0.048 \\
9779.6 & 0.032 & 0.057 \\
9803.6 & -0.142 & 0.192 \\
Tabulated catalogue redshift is 1.15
